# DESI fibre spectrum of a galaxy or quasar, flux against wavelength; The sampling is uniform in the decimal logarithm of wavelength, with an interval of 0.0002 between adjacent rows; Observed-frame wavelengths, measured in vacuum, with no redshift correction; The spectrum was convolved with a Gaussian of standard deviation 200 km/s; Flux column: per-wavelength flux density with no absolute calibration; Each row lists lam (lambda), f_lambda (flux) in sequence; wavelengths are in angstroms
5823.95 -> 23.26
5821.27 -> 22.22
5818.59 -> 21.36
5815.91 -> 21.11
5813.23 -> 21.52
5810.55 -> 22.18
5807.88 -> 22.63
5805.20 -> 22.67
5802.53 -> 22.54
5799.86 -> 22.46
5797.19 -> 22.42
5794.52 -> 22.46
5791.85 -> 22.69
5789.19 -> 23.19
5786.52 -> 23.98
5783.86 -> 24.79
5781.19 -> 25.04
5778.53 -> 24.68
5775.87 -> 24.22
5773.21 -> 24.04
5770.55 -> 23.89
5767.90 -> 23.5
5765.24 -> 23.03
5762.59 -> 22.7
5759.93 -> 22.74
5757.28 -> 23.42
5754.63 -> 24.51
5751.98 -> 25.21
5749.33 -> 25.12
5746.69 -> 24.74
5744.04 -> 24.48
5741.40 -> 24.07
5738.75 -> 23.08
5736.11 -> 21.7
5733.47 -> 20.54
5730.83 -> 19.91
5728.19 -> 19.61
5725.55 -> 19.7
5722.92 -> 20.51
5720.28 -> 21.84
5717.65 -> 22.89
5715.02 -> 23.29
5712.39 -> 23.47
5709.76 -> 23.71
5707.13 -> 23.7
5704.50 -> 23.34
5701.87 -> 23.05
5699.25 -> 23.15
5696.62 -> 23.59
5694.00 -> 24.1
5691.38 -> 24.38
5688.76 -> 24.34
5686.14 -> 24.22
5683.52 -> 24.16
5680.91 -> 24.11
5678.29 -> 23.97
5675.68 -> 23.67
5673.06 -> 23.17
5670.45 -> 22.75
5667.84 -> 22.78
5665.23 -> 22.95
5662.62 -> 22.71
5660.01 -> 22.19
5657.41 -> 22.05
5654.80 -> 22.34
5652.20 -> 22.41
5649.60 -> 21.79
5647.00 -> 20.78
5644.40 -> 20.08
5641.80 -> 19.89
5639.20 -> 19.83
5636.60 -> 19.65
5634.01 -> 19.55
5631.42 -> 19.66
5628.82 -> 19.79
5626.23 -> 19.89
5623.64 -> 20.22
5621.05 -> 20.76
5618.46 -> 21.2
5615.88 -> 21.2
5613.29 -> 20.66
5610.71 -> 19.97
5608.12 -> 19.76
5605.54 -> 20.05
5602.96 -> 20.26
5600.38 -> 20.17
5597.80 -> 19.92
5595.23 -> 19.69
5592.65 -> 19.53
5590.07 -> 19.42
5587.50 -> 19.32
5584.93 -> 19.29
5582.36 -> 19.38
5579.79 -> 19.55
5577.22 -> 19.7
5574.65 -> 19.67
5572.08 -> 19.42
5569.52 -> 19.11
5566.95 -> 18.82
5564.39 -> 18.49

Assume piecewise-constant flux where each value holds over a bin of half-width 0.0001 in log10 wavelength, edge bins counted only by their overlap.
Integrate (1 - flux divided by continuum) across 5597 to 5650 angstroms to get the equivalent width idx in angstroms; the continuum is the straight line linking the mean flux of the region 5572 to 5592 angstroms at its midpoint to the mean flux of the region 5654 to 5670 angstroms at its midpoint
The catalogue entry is 2.1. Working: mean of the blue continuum 19.5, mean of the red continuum 22.5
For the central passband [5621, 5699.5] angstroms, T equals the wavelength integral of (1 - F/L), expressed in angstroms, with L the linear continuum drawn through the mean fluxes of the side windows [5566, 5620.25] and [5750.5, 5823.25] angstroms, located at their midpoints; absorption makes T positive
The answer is -4.1 angstroms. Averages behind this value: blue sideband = 19.8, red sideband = 23.2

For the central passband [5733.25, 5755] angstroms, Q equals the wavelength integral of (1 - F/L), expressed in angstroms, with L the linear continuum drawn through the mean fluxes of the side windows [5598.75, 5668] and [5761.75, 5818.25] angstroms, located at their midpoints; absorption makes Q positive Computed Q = -1.4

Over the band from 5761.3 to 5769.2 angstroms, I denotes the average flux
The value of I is 23.1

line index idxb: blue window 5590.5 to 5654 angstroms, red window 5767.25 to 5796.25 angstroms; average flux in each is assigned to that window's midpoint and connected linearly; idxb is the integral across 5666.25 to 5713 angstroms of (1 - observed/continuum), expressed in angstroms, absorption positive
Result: -4.0 angstroms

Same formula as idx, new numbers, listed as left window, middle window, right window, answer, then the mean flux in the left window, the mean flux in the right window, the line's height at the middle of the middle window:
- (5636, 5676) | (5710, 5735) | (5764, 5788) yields 1.8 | 21.8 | 24.1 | 23.1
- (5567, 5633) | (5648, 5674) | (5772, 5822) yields -2.1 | 19.9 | 23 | 20.8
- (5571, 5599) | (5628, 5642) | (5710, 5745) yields 0.5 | 19.5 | 22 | 20.4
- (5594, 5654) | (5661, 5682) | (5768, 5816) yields -2.1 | 20.3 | 23.2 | 21.1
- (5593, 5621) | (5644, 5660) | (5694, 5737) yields -0.5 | 20.3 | 22.2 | 21.1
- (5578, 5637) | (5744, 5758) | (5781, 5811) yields -1.5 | 20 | 23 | 22.3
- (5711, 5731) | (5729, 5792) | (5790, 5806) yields -4.2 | 21.5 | 22.6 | 22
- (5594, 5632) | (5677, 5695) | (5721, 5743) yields -2.9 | 20.2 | 21.2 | 20.8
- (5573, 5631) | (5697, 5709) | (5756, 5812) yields -0.8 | 20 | 23.3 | 21.8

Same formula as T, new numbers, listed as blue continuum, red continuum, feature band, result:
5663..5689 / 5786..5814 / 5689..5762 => 0.6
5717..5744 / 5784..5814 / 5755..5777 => -1.3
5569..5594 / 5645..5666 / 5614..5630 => 0.3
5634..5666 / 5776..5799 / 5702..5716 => -0.7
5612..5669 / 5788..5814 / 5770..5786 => -1.6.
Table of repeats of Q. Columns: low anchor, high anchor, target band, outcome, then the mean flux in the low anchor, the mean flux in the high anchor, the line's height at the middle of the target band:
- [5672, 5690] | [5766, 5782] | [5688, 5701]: 0.06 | 24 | 24.2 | 24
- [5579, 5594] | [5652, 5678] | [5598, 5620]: -0.02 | 19.4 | 22.8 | 20.4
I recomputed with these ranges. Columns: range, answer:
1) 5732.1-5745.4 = 22.8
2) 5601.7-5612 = 20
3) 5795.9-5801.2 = 22.4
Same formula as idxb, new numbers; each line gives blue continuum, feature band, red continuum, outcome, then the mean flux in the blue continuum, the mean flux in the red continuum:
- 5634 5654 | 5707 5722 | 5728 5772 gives -0.5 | 20.6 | 23.2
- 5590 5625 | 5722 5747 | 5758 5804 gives 0.9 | 20.2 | 23.4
